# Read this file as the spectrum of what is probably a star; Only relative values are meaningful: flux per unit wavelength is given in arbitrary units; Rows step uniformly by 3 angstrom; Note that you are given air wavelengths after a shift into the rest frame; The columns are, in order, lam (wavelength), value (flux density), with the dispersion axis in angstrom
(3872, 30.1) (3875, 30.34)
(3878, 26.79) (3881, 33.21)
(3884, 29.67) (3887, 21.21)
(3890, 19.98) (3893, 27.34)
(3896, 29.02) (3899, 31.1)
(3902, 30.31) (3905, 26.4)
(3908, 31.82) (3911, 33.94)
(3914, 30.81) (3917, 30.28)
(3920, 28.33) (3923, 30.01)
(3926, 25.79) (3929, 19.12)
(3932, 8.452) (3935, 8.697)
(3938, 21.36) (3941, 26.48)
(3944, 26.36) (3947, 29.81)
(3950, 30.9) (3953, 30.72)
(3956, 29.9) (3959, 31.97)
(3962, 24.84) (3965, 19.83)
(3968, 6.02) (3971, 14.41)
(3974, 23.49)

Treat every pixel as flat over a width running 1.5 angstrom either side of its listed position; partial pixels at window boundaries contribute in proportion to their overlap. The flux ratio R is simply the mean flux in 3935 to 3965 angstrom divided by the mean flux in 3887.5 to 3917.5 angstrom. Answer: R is 0.93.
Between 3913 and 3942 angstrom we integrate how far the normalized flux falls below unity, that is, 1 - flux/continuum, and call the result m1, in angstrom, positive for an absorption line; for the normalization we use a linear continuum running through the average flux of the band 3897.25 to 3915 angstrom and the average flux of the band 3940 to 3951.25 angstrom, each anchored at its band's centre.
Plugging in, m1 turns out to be 6.70 angstrom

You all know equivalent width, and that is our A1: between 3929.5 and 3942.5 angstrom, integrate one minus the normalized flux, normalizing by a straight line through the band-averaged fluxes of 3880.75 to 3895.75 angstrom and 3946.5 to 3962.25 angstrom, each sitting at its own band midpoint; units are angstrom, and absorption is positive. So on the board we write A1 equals 5.6 angstrom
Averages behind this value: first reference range 25.9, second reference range 30.1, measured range 16.5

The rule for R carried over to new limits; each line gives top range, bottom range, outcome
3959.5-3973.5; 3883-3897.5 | 0.71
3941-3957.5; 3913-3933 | 1.17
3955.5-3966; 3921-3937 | 1.42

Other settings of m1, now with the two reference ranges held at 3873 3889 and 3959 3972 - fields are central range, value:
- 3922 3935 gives 2.1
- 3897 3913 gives -3.5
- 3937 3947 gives -2.3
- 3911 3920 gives -2.5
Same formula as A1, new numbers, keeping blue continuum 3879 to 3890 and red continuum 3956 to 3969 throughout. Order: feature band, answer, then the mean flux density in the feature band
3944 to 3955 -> -3.26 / 29.9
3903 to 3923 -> -4.01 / 30.2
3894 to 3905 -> -1.49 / 29.5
